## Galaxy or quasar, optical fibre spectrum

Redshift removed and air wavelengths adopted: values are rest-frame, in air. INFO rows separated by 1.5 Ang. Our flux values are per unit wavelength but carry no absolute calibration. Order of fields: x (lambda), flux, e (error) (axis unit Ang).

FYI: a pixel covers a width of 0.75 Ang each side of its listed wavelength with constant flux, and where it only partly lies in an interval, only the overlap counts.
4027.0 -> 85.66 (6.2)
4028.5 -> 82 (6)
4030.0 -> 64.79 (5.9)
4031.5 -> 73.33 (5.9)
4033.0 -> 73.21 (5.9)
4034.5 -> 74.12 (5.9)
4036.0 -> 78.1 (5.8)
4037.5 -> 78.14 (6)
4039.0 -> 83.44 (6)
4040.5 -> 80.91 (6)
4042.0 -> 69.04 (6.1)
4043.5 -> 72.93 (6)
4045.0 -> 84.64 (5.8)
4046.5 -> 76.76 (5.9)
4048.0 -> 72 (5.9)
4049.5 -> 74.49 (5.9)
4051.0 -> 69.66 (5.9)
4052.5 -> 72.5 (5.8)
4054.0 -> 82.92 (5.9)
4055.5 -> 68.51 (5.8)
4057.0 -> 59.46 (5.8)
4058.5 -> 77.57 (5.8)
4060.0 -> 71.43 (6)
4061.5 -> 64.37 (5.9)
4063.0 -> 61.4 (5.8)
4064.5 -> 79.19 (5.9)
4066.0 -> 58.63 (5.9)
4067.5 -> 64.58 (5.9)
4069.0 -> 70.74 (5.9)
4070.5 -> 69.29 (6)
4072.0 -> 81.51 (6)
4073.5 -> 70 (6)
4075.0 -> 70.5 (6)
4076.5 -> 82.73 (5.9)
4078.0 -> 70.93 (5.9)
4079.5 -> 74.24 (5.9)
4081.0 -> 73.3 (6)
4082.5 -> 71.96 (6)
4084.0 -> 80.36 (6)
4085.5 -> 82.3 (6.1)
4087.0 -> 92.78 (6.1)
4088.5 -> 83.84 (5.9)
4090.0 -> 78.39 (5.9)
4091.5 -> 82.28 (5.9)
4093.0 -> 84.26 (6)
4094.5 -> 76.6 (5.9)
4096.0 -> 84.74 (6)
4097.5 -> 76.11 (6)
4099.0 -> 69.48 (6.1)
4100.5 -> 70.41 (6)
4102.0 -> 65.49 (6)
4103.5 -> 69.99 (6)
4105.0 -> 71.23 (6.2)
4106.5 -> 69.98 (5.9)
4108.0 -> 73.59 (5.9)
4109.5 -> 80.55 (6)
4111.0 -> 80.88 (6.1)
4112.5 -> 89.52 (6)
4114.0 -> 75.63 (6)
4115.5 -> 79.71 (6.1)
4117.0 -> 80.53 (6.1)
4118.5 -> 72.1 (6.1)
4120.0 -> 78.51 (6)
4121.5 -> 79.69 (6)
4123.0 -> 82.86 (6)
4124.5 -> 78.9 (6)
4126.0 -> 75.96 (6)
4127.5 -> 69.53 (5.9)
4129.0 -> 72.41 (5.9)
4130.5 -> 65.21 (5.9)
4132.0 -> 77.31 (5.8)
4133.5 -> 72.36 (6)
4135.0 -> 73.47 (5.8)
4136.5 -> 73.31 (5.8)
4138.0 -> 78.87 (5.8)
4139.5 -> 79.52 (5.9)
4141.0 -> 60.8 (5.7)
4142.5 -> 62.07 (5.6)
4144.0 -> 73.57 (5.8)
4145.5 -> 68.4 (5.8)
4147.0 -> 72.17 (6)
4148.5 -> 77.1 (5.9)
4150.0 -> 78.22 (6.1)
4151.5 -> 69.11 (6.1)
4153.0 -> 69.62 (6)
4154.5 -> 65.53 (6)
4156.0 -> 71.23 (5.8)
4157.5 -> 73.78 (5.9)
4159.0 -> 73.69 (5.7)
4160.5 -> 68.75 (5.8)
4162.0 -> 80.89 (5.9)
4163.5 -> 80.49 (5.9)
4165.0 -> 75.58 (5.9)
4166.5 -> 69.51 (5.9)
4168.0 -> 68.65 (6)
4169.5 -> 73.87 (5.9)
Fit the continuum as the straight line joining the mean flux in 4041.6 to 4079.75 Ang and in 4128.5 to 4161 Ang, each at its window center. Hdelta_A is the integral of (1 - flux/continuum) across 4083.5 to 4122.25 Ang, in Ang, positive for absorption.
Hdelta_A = -3.4 Ang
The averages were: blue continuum 71.9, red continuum 71.7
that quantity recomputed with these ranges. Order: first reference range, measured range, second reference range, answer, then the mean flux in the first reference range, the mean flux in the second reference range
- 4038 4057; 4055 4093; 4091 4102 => 1.1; 75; 76.8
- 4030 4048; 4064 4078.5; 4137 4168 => 0.6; 76.1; 72.4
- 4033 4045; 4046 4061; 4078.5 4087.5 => 1.0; 77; 78.5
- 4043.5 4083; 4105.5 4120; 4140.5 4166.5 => -1.2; 72.1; 71.9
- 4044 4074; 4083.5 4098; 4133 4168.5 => -2.1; 71.5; 72.4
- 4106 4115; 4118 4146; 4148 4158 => 0.7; 78.6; 71.9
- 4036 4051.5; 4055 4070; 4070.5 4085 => 1.6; 76.4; 74.9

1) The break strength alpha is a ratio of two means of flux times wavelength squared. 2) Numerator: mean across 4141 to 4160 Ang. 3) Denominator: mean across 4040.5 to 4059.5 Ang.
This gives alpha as 1.0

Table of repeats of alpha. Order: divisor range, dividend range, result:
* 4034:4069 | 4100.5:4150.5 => 1.06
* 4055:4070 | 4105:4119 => 1.18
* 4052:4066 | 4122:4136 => 1.10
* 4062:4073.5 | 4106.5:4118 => 1.17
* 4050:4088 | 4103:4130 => 1.08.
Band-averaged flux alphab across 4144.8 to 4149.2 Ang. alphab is 72.6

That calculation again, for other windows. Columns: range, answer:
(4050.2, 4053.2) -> 71.1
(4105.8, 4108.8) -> 72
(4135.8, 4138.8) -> 76.2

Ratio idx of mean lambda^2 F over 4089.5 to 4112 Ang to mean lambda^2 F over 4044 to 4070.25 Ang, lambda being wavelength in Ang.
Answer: 1.1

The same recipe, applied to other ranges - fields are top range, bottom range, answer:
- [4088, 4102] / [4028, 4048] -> 1.05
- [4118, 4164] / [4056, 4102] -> 1.02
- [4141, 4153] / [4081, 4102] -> 0.92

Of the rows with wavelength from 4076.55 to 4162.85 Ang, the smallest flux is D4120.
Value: 60.8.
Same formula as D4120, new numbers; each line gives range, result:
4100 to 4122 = 65.49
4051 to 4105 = 58.63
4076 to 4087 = 70.93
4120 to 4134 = 65.21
